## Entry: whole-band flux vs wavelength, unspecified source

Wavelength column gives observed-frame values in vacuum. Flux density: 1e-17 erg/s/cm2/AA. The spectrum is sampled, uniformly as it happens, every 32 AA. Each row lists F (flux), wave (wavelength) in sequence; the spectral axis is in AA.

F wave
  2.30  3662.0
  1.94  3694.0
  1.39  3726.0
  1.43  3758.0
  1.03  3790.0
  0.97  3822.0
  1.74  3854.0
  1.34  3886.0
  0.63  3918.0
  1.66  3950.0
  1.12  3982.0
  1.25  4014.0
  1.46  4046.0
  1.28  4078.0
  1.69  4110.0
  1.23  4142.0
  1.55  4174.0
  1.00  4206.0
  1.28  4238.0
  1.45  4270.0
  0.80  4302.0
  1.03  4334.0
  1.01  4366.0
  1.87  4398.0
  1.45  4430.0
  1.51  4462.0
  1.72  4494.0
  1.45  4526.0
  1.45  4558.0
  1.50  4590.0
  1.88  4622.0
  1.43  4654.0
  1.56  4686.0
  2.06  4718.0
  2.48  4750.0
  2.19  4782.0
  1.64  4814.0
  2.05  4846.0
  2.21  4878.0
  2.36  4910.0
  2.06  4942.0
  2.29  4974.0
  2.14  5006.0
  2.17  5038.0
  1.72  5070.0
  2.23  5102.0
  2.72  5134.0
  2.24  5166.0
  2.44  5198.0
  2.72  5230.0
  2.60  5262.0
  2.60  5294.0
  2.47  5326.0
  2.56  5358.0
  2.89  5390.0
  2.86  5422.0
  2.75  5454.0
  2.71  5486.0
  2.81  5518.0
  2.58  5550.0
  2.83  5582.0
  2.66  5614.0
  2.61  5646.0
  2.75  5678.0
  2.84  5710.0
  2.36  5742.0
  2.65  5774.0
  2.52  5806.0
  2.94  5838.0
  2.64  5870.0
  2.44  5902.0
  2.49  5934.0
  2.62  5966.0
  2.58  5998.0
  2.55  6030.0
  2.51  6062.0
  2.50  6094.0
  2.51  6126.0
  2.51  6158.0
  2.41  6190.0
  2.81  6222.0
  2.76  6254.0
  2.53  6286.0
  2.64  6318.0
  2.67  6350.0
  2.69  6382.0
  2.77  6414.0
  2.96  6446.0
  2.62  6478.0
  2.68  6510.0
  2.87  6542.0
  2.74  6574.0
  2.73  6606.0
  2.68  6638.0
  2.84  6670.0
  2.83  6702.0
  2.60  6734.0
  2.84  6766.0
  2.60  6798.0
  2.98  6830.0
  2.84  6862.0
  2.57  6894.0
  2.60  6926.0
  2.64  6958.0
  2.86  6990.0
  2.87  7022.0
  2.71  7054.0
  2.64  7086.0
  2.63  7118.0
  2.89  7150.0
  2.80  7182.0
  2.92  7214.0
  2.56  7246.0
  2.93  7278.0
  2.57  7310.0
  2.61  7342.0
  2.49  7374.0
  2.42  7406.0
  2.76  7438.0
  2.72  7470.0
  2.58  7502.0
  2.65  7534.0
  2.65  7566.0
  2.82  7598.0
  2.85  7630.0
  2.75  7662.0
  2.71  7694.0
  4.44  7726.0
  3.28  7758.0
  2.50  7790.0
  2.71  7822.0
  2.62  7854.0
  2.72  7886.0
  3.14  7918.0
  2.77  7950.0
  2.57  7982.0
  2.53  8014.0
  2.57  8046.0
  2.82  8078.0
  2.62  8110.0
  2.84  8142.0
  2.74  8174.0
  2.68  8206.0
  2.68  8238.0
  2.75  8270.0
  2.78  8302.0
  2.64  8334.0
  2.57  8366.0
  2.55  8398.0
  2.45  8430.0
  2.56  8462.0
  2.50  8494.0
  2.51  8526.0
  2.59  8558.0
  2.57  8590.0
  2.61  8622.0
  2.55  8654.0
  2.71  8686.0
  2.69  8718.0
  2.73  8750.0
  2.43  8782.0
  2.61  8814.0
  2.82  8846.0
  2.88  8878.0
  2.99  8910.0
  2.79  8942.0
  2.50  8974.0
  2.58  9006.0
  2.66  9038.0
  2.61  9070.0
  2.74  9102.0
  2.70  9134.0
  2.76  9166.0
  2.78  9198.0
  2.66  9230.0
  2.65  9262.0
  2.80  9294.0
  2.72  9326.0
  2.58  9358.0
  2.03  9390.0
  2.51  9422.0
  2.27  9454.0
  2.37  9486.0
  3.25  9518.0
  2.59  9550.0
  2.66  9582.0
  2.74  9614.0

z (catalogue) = 0.18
